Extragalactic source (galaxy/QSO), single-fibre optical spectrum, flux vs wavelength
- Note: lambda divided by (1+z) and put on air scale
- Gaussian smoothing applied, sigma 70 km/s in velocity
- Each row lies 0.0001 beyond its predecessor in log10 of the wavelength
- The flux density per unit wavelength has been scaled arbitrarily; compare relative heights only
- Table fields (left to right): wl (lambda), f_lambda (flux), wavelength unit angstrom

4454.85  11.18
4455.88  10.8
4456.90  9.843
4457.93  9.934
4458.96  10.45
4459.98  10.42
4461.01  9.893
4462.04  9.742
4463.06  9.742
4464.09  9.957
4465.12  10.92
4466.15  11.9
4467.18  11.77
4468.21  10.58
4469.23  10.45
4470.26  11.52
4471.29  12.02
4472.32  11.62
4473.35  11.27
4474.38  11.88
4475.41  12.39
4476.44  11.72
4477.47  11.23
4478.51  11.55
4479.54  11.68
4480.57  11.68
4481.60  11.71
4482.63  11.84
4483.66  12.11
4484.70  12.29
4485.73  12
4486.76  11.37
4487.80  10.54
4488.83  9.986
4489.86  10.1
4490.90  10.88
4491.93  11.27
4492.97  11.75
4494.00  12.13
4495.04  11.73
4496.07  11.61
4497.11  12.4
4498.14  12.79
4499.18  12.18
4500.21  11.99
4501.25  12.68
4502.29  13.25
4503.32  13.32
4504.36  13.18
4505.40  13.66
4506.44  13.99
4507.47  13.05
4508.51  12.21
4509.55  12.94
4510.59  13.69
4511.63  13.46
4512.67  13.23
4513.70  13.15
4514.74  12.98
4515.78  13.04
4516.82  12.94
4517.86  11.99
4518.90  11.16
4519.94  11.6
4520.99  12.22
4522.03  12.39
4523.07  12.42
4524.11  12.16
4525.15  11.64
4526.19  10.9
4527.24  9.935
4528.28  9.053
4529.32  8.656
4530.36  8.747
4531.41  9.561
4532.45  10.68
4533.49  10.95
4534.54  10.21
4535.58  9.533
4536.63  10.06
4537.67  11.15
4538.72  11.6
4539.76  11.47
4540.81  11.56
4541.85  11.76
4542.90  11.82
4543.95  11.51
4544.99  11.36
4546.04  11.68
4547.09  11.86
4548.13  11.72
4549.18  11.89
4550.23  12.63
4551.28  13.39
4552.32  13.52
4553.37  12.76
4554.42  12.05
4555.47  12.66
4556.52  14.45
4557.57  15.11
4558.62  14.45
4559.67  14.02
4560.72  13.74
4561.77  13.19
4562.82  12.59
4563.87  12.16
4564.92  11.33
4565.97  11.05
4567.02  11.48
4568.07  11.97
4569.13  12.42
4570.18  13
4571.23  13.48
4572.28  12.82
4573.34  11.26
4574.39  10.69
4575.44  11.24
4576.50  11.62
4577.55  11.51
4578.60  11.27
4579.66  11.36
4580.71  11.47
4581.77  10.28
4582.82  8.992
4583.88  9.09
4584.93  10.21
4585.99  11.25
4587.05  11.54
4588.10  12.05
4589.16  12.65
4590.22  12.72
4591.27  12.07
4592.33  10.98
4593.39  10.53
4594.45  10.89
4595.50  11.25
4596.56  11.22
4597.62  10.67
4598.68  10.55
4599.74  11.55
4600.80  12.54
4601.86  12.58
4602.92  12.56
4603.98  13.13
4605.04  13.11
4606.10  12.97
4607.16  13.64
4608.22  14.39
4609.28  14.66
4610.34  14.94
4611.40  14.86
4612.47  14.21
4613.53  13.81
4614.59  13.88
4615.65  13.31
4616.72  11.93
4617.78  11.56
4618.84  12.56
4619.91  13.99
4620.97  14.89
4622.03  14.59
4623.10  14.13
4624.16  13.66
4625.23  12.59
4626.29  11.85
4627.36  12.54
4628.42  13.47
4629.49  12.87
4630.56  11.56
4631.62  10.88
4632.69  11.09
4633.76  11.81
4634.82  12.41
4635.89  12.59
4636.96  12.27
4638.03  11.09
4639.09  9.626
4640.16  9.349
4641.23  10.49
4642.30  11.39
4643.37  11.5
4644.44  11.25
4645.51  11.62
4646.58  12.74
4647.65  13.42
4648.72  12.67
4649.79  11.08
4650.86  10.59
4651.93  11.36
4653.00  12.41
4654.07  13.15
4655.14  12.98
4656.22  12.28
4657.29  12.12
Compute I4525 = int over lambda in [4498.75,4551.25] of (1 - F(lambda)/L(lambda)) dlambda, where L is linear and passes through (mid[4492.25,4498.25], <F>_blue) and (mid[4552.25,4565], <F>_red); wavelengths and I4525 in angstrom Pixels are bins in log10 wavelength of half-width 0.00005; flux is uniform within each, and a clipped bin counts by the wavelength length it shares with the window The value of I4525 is 3.1 angstrom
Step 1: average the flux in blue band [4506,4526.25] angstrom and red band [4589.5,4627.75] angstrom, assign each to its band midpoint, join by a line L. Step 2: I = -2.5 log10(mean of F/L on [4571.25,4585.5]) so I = 0.16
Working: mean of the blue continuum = 12.6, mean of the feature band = 11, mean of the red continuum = 12.8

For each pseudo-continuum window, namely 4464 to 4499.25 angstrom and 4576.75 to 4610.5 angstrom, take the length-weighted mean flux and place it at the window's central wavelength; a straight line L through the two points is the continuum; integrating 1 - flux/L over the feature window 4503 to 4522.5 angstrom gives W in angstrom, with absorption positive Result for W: -2.1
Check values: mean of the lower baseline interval 11.5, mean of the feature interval 12.8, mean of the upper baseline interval 11.8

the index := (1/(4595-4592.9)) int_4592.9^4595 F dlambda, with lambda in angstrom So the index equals 10.8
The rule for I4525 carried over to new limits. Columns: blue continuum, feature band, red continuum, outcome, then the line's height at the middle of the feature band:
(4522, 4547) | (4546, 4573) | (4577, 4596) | -4.4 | 11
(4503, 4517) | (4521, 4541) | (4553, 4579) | 3.5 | 12.9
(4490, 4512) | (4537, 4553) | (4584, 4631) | 0.8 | 12.6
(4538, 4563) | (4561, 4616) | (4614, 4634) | 2.7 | 12.7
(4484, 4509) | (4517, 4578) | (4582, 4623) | 2.3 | 12.3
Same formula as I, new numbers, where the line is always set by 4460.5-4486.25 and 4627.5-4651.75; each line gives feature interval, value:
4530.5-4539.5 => 0.102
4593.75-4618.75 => -0.107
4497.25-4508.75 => -0.138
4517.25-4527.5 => -0.024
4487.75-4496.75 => 0.020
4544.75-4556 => -0.079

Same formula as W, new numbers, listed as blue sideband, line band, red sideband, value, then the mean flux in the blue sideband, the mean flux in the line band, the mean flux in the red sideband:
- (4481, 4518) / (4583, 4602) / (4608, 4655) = 1.8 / 12.3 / 11.3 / 12.5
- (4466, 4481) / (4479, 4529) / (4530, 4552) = -2.9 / 11.5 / 12.1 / 11.2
